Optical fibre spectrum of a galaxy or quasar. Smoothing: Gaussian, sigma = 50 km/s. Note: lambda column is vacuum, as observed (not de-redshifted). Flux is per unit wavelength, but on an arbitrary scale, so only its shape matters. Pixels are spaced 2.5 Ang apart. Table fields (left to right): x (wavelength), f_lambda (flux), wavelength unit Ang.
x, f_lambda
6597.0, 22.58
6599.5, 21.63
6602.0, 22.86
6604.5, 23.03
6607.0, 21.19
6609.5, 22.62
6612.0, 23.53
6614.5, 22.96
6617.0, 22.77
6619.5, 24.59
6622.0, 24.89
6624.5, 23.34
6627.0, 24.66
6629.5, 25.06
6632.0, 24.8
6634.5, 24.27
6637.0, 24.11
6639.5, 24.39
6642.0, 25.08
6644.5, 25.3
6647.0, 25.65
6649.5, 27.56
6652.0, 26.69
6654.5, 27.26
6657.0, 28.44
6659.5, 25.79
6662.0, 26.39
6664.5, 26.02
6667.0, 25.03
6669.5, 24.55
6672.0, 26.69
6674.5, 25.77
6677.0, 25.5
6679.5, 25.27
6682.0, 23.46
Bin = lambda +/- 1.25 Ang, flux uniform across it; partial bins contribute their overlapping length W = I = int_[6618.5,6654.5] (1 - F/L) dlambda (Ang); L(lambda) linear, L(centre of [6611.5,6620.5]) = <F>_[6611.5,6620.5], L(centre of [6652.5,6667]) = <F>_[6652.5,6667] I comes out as -0.3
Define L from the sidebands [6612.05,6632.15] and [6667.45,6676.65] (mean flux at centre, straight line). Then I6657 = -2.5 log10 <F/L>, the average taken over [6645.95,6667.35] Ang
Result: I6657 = -0.06 mag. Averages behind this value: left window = 24.1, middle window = 26.6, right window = 25.6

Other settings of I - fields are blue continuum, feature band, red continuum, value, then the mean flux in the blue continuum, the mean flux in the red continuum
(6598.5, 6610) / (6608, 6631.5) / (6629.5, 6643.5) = -0.45 Ang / 22.3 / 24.6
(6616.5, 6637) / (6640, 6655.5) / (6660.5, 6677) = -0.69 Ang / 24.3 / 25.7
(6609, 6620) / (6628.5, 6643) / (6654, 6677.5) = -0.10 Ang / 23.3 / 26.1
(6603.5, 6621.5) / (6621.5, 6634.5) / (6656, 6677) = -0.33 Ang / 23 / 26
